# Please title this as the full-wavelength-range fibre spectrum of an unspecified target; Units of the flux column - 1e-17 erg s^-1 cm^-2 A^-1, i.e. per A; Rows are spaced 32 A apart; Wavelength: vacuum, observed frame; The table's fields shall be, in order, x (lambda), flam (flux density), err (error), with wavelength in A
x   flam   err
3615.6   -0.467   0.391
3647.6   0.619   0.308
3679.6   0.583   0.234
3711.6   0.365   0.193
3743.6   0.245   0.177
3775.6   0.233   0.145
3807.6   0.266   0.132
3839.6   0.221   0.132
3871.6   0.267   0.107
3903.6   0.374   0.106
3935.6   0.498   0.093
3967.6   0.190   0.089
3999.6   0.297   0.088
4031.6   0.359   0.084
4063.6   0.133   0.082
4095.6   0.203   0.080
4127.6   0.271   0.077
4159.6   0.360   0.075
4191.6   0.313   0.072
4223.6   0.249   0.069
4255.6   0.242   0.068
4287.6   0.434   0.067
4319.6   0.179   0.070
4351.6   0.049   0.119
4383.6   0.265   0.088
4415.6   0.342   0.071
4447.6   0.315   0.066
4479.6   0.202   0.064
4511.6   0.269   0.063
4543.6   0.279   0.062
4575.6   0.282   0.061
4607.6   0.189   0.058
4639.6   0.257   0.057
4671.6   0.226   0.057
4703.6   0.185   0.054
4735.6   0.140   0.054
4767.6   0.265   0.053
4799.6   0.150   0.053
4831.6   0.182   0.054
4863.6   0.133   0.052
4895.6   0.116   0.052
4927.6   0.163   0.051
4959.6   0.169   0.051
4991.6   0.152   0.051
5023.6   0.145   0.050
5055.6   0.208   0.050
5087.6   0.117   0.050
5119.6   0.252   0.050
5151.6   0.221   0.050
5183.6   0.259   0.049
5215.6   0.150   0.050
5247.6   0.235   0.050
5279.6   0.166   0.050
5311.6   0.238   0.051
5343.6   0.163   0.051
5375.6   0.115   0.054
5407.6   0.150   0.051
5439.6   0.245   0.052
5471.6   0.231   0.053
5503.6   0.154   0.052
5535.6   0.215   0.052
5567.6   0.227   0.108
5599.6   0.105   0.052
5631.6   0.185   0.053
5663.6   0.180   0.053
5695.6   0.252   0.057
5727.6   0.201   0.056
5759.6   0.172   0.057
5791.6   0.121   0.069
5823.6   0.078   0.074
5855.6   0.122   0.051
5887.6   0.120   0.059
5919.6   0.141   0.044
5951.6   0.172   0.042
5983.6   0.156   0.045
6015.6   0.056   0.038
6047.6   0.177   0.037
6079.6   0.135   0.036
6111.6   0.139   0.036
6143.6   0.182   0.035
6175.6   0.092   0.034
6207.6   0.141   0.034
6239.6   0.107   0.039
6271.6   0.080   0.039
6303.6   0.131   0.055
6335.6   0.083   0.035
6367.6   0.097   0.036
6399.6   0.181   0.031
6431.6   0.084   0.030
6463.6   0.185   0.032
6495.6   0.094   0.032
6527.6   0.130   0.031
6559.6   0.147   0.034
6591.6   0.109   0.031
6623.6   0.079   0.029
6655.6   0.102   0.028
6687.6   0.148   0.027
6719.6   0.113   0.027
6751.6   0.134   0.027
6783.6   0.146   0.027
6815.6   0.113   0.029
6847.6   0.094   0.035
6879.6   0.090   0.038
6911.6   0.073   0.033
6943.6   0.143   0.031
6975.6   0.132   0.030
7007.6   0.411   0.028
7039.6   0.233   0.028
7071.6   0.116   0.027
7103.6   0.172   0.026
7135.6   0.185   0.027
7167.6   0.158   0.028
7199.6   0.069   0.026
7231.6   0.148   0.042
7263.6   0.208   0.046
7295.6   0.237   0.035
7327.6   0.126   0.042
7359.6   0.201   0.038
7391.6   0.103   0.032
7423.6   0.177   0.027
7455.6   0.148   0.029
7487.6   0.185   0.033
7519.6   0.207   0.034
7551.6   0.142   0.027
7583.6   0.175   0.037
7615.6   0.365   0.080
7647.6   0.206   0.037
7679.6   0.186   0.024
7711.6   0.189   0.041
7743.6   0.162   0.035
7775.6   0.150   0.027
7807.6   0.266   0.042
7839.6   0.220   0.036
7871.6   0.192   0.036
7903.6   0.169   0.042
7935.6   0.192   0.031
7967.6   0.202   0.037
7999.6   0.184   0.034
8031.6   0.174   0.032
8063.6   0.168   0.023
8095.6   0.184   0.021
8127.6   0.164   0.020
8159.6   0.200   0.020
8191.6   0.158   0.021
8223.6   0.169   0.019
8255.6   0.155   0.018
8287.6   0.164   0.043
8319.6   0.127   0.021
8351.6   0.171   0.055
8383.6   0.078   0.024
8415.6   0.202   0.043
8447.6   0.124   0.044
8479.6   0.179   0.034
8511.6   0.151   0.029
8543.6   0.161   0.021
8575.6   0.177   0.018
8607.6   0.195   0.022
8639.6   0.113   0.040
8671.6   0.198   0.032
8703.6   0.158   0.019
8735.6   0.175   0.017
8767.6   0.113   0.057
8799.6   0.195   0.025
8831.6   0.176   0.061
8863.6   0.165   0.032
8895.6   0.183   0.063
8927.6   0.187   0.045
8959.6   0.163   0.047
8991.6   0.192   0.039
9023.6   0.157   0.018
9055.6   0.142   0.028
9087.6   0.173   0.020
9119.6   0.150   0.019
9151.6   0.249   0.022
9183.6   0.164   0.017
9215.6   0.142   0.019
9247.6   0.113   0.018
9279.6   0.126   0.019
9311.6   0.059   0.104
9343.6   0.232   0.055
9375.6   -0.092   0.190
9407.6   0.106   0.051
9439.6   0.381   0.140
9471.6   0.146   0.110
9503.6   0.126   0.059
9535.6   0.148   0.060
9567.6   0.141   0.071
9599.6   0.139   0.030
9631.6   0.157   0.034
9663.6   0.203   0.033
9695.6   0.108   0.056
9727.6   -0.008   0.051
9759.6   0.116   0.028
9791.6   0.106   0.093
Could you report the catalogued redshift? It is 0.88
